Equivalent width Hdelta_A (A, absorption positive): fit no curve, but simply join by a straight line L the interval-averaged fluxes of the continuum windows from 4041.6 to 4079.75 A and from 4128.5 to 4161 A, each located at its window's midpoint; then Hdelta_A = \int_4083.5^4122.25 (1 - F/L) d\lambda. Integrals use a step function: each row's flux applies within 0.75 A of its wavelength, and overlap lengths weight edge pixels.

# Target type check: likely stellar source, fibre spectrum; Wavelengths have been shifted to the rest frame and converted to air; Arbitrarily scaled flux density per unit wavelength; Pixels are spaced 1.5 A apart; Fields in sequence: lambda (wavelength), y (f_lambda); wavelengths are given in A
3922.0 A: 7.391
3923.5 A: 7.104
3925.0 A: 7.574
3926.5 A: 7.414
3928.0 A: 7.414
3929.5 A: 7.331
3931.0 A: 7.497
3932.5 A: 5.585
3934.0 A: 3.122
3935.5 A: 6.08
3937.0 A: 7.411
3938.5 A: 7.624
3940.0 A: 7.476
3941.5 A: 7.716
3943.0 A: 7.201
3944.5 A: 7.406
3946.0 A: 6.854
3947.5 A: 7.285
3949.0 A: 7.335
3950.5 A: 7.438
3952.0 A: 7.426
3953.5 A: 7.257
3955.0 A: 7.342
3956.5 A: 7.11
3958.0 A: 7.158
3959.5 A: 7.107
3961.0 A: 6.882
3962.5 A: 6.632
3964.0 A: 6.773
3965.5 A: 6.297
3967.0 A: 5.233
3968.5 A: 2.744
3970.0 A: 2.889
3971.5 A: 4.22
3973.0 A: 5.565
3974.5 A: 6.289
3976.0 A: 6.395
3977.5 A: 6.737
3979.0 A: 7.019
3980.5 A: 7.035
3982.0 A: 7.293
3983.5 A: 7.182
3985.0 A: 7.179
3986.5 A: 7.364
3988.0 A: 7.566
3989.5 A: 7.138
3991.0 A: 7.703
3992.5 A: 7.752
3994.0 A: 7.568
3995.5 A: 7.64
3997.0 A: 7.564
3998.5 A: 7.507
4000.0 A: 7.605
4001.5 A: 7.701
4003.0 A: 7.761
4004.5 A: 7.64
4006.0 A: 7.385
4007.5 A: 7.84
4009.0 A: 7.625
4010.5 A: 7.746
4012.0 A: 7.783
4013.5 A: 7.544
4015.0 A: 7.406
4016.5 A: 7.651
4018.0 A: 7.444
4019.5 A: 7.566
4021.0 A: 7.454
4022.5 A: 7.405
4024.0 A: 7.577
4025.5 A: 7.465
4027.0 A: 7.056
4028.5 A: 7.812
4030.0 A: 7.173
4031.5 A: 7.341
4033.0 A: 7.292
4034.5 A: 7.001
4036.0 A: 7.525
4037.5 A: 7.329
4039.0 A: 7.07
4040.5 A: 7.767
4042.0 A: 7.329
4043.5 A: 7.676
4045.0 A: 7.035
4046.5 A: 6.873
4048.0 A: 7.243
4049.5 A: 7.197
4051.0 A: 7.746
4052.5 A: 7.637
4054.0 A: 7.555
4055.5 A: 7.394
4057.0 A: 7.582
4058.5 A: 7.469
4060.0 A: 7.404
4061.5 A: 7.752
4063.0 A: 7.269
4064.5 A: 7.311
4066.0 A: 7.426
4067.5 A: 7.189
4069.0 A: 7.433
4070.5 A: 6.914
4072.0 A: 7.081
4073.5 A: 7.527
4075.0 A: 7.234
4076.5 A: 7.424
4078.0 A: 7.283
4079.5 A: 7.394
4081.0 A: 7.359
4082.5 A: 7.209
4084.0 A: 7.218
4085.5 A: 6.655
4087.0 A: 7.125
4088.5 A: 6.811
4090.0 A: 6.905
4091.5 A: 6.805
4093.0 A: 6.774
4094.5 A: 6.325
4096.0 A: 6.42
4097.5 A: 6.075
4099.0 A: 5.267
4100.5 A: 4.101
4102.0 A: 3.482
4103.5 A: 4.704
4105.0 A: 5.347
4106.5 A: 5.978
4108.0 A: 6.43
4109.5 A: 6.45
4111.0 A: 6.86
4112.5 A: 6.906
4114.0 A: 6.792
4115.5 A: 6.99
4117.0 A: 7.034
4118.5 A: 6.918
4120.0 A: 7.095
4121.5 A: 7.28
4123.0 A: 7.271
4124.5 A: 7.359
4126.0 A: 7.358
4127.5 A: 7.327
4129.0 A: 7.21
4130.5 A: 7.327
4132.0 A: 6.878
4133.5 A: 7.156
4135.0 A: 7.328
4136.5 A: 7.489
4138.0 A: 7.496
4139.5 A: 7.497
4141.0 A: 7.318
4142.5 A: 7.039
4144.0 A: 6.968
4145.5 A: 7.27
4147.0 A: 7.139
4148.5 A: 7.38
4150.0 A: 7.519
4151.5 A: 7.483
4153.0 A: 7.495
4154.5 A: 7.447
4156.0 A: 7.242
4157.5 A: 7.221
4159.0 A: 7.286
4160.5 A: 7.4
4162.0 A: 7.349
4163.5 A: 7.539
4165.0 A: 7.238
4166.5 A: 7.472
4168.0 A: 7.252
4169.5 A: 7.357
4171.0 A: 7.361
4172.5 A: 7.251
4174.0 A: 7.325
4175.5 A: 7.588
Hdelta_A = 5.28 A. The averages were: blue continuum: 7.36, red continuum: 7.3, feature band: 6.33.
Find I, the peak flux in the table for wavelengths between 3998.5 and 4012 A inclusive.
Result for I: 7.84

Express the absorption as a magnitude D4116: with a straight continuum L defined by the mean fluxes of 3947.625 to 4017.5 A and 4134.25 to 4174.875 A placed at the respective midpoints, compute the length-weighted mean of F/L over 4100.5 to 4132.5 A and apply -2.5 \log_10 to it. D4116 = 0.11 mag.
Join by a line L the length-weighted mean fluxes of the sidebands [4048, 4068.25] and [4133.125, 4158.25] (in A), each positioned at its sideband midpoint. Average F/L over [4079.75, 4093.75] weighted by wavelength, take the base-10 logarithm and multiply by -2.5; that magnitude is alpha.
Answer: 0.06 mag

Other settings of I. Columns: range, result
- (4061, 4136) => 7.752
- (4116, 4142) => 7.497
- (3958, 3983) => 7.293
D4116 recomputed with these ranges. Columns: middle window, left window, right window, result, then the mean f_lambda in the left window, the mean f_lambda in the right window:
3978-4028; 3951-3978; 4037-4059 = -0.120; 6.12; 7.39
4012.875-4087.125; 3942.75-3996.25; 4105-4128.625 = -0.084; 6.72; 6.89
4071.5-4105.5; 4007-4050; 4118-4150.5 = 0.137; 7.42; 7.26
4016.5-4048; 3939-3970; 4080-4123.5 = -0.122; 6.74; 6.43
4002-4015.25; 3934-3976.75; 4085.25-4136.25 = -0.175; 6.48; 6.56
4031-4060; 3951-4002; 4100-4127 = -0.128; 6.73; 6.38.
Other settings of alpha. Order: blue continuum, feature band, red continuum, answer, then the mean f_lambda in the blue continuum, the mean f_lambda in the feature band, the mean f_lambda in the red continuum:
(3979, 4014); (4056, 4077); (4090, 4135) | -0.07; 7.52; 7.36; 6.5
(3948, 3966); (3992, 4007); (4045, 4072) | -0.06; 7.08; 7.61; 7.36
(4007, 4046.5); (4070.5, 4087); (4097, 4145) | -0.03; 7.44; 7.22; 6.65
